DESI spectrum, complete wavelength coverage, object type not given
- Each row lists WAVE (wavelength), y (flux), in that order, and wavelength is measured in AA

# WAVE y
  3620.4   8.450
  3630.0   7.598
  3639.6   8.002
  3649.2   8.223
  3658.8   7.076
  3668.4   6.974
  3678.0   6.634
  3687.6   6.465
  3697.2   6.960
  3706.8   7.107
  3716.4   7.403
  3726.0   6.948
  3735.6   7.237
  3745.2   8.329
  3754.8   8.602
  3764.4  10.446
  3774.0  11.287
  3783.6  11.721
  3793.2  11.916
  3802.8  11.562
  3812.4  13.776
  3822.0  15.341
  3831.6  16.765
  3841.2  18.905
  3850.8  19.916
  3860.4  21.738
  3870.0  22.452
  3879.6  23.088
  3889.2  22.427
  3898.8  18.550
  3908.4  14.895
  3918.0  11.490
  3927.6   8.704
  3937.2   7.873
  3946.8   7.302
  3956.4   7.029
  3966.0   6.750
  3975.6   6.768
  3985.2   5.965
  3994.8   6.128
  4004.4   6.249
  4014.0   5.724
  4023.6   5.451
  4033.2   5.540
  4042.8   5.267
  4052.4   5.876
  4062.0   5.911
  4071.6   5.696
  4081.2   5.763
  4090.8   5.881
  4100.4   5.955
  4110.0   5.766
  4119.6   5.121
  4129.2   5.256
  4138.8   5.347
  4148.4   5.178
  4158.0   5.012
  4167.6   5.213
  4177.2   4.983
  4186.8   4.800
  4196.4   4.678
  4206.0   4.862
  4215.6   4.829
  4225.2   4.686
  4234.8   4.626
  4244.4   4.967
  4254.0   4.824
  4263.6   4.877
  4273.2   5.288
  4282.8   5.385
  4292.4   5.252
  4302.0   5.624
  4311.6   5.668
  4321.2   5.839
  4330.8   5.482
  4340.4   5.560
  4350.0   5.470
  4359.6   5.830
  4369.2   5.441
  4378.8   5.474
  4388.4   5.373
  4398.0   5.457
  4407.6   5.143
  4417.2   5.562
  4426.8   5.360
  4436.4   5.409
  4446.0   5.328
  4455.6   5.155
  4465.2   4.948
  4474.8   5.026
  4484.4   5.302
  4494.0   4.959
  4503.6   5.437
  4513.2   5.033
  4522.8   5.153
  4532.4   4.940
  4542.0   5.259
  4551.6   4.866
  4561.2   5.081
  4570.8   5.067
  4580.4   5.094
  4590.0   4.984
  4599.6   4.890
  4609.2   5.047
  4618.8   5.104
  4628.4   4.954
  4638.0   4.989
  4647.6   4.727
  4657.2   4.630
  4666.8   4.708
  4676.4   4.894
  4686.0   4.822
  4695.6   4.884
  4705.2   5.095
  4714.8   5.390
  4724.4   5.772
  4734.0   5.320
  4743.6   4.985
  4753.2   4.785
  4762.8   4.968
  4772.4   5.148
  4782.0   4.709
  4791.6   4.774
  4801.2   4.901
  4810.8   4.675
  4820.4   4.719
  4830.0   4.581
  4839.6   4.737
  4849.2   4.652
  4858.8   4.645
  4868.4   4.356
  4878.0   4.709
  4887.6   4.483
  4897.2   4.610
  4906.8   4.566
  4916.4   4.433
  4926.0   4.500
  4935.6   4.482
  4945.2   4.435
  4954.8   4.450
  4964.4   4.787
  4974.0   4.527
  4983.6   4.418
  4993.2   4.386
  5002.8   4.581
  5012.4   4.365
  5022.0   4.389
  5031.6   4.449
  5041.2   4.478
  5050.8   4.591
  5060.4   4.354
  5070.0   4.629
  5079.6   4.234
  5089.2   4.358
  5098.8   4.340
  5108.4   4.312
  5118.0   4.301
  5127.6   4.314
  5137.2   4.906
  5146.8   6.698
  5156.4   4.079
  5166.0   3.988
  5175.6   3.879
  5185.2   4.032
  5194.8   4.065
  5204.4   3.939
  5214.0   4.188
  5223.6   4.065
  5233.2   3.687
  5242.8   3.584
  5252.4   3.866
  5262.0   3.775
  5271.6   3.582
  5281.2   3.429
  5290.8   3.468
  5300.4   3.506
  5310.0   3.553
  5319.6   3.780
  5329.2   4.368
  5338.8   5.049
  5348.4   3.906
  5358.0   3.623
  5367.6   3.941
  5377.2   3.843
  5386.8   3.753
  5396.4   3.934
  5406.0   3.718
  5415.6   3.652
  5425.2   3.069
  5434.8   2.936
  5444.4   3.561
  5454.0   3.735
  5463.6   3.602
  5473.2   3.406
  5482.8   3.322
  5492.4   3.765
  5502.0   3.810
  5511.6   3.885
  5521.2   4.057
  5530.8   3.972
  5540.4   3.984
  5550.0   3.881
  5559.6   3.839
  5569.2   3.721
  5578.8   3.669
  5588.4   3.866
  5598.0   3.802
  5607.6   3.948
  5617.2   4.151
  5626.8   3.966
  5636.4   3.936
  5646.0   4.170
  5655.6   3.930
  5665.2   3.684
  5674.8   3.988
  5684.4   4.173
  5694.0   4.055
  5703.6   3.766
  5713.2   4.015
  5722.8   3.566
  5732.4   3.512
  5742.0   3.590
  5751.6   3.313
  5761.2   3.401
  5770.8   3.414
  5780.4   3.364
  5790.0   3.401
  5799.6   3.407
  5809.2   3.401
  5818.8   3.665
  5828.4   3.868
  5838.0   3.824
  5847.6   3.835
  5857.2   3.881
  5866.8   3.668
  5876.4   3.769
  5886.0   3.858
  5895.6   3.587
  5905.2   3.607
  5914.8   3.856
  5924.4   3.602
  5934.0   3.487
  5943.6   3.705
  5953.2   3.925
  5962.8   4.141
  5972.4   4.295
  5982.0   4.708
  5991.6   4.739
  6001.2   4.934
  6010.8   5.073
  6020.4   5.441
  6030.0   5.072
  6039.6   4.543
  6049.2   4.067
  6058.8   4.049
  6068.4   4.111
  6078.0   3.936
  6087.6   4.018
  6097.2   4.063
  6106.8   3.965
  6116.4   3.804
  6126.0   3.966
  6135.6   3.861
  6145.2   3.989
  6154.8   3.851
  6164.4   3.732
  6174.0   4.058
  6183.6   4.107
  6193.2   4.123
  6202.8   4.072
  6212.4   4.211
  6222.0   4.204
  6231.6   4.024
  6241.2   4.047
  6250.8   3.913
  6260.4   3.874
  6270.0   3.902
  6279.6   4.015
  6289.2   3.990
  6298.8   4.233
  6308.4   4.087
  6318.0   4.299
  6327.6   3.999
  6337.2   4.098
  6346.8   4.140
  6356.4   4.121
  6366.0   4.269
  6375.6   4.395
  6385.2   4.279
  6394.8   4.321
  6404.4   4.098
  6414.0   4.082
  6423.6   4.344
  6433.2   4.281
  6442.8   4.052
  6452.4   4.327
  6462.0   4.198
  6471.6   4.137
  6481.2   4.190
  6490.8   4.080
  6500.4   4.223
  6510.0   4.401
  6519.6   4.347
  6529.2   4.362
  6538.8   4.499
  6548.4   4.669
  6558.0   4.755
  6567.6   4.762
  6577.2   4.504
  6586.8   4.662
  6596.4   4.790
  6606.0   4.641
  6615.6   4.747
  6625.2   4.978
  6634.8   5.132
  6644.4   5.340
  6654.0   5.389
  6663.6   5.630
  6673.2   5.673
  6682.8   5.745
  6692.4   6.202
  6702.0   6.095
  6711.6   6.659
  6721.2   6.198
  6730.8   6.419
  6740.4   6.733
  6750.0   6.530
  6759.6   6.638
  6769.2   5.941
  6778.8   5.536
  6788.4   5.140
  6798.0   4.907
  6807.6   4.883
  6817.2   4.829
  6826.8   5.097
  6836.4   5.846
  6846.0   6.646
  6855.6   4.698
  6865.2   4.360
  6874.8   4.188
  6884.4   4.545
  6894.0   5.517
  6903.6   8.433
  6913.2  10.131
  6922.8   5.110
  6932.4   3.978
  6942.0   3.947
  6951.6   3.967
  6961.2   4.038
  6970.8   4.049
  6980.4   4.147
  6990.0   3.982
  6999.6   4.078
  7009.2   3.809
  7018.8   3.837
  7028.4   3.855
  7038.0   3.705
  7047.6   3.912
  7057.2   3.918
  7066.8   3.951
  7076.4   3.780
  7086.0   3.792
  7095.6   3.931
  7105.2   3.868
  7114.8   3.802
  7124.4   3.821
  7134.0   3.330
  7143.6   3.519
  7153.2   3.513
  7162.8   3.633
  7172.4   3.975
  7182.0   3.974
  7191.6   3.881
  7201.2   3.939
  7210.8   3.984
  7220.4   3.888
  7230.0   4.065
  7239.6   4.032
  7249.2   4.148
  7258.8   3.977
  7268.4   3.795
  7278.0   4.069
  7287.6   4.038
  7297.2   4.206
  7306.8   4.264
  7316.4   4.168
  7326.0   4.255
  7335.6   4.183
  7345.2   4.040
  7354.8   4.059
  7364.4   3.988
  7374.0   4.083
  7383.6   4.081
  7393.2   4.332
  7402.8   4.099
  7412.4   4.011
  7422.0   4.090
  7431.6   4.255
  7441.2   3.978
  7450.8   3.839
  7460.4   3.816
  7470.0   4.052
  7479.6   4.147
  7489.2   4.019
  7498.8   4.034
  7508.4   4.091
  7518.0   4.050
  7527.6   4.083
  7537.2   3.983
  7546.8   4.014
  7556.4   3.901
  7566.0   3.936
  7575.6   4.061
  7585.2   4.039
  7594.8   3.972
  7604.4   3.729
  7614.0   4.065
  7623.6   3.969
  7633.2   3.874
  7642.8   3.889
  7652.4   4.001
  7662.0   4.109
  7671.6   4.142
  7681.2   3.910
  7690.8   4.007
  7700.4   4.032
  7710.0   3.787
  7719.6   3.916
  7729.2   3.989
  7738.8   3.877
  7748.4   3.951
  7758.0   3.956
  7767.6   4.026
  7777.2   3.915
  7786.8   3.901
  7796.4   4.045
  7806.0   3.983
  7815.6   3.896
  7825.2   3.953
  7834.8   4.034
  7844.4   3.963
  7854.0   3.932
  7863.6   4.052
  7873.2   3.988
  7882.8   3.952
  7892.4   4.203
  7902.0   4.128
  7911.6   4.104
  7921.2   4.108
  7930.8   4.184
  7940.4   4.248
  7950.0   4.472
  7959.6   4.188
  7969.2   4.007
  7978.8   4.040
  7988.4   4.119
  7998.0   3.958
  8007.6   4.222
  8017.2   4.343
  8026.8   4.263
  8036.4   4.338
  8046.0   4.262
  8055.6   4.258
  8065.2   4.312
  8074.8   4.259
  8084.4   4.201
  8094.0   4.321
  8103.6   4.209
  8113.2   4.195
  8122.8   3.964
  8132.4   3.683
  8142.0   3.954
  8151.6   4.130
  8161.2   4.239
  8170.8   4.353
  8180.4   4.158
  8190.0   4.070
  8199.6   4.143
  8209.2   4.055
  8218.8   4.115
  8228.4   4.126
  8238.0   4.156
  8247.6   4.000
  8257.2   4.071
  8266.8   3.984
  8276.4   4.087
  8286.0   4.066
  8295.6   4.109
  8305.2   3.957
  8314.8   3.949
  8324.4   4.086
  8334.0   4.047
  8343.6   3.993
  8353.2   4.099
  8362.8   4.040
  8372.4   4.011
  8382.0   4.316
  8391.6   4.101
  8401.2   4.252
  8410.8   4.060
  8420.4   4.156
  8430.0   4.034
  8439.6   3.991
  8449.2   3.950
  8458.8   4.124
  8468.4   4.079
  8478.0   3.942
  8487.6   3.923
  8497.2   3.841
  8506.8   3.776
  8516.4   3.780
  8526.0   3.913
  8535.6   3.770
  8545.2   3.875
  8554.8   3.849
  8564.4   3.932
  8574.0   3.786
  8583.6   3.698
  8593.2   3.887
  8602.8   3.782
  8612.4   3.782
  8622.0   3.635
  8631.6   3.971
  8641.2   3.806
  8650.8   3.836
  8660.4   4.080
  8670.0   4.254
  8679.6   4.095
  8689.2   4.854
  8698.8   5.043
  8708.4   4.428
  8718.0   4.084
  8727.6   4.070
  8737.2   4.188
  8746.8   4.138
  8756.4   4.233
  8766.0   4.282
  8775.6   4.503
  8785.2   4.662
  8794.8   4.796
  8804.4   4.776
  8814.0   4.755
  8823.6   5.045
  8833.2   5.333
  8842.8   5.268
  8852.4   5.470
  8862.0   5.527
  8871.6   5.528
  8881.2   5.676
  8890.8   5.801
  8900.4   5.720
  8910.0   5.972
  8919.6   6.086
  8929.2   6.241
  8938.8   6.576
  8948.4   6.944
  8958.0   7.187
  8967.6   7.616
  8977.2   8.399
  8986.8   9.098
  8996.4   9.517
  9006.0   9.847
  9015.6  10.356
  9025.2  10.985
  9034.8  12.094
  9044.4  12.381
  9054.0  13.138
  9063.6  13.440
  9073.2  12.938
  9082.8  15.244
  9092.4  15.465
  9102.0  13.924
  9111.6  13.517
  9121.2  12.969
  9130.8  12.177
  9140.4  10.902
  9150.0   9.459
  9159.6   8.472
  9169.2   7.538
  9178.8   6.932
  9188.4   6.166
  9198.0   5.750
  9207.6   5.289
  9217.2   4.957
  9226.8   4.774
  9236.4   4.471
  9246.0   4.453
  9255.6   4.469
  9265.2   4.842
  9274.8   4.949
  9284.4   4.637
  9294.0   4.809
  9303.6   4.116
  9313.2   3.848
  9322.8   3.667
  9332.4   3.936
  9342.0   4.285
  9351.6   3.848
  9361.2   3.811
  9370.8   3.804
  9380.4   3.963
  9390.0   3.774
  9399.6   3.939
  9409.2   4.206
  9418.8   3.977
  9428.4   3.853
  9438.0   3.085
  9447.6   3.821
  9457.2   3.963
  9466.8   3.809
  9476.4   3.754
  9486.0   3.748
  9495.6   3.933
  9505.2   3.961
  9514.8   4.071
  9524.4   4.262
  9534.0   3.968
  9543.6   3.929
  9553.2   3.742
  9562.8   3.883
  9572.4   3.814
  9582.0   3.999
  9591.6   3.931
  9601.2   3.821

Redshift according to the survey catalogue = 0.38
